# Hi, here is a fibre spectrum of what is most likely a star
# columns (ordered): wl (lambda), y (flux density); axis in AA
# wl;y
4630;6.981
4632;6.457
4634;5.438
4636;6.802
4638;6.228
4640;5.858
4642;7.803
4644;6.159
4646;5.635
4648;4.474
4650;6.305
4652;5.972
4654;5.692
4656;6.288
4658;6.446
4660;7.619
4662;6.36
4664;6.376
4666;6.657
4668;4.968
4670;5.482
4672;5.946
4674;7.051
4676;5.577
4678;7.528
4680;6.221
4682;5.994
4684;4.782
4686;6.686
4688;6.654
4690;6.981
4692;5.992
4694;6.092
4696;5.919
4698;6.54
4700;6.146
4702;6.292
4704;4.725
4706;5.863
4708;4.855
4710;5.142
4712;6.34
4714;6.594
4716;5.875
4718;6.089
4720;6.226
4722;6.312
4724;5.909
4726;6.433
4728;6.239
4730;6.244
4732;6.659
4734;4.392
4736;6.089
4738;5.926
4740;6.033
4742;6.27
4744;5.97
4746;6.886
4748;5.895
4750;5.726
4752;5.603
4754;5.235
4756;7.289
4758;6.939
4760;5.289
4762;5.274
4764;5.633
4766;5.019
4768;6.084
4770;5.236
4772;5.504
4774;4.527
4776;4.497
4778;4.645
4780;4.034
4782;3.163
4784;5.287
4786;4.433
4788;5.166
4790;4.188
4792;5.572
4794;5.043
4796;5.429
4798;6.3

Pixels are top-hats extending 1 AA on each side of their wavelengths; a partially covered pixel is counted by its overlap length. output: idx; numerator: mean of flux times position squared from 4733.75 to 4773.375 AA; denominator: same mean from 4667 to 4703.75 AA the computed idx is 0.98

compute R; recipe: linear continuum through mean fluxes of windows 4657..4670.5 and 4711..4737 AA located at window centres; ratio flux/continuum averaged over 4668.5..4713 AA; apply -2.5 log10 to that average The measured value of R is 0.03 mag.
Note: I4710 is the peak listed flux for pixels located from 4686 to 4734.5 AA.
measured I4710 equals 6.981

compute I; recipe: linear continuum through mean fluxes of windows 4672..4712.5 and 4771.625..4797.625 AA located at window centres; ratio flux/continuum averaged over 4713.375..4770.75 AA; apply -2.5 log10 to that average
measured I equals -0.12 mag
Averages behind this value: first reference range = 6.06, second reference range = 4.75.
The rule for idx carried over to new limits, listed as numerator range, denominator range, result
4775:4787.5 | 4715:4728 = 0.73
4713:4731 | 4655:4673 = 1.02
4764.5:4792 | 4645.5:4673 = 0.84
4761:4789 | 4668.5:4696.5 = 0.82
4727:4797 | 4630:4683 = 0.92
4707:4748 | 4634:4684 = 1.00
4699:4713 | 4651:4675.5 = 0.92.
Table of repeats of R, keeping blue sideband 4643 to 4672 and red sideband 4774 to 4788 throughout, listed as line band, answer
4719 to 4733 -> -0.22 mag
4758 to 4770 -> -0.20 mag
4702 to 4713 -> -0.02 mag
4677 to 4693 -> -0.12 mag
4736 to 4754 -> -0.22 mag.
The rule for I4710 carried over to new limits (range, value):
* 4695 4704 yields 6.54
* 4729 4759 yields 7.289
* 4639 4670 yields 7.803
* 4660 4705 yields 7.619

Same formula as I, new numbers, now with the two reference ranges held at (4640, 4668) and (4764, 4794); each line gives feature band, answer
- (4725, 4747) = -0.149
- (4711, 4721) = -0.126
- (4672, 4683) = -0.080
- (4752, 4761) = -0.200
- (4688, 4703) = -0.096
